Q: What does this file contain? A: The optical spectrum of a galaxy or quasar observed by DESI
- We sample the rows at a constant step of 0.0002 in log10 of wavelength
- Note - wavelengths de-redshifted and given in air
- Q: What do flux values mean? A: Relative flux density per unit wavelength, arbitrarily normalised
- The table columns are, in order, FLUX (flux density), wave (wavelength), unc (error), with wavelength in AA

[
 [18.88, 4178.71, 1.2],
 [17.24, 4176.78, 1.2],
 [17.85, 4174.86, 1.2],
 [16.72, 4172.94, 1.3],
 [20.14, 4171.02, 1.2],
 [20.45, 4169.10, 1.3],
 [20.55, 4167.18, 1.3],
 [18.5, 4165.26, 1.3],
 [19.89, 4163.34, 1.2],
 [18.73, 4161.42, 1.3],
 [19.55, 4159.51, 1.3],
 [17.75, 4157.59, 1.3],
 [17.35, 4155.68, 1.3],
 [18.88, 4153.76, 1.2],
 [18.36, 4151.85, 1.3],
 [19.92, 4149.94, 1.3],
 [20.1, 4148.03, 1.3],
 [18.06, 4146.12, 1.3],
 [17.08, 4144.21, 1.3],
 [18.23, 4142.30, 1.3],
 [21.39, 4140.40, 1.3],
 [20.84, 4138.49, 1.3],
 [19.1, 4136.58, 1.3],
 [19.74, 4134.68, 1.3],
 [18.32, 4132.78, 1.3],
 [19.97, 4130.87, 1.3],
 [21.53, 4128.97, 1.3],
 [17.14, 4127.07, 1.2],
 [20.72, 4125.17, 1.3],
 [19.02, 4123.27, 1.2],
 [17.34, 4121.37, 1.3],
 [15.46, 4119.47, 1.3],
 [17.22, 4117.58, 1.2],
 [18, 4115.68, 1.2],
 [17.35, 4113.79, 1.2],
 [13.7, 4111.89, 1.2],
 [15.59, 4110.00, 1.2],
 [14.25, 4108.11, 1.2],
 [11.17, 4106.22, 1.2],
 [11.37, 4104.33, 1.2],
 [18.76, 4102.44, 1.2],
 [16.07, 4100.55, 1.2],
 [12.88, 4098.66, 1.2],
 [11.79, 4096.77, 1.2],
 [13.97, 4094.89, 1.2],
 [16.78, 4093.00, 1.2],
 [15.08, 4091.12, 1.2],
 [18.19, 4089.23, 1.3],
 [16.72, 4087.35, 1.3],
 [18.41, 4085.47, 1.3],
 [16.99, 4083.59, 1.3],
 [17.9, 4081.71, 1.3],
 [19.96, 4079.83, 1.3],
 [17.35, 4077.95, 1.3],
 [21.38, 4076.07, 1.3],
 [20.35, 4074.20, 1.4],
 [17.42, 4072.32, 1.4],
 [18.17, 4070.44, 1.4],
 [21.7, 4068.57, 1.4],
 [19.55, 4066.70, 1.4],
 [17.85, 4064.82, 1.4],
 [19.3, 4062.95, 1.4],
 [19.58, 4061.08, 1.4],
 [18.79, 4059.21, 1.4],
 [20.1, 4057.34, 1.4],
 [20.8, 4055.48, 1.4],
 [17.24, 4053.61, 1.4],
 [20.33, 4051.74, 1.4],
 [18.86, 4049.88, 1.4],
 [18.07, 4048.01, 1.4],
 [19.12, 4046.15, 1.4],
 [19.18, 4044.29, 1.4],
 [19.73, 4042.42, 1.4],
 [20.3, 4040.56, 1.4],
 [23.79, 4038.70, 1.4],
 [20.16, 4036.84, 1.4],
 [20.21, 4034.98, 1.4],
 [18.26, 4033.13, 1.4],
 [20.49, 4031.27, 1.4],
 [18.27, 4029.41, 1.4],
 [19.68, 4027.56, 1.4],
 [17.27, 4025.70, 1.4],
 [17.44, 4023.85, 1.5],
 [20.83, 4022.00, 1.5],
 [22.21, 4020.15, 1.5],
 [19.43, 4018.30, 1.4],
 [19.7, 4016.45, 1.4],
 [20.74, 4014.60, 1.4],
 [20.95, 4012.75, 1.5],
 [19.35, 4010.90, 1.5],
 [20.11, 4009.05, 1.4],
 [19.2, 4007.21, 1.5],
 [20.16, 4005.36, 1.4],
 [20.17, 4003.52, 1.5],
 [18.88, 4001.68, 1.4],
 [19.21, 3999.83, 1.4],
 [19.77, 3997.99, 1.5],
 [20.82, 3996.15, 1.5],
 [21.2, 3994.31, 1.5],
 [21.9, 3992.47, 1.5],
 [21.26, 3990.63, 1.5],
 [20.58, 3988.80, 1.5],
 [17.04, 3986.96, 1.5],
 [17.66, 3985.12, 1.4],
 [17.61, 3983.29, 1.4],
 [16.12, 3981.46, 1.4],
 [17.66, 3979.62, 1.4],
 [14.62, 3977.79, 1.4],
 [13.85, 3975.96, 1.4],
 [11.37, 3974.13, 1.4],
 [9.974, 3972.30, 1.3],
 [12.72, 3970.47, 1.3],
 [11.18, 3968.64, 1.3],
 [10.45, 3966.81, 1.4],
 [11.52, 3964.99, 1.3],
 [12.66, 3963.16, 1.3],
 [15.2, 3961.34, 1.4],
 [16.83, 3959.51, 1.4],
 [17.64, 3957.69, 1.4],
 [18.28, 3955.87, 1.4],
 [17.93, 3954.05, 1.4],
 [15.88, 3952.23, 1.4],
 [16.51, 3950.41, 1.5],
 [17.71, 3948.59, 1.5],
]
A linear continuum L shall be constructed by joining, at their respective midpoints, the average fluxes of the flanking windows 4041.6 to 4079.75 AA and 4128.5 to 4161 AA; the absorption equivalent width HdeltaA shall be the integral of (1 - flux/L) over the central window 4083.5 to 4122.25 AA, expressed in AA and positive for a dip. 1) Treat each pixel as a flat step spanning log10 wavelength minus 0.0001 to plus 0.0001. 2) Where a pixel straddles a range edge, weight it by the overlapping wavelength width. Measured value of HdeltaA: 7.4 AA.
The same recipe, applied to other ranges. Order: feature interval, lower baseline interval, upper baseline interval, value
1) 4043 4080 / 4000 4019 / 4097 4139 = -1.60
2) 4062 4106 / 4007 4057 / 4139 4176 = 4.99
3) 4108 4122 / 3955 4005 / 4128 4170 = 1.90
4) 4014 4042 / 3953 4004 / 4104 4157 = -4.84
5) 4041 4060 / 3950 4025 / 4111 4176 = -1.35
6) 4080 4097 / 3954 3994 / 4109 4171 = 1.11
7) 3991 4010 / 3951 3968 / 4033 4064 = -3.28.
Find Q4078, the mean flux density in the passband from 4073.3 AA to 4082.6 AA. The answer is 19.4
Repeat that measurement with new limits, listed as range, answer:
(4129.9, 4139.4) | 19.6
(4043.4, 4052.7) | 19.1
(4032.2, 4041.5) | 20.6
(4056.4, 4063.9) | 19.5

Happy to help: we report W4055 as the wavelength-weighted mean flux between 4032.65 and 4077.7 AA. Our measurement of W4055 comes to 19.6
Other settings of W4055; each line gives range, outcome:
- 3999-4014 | 19.8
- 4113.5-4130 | 18.2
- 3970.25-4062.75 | 18.9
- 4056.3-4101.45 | 17.8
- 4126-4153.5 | 19.3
